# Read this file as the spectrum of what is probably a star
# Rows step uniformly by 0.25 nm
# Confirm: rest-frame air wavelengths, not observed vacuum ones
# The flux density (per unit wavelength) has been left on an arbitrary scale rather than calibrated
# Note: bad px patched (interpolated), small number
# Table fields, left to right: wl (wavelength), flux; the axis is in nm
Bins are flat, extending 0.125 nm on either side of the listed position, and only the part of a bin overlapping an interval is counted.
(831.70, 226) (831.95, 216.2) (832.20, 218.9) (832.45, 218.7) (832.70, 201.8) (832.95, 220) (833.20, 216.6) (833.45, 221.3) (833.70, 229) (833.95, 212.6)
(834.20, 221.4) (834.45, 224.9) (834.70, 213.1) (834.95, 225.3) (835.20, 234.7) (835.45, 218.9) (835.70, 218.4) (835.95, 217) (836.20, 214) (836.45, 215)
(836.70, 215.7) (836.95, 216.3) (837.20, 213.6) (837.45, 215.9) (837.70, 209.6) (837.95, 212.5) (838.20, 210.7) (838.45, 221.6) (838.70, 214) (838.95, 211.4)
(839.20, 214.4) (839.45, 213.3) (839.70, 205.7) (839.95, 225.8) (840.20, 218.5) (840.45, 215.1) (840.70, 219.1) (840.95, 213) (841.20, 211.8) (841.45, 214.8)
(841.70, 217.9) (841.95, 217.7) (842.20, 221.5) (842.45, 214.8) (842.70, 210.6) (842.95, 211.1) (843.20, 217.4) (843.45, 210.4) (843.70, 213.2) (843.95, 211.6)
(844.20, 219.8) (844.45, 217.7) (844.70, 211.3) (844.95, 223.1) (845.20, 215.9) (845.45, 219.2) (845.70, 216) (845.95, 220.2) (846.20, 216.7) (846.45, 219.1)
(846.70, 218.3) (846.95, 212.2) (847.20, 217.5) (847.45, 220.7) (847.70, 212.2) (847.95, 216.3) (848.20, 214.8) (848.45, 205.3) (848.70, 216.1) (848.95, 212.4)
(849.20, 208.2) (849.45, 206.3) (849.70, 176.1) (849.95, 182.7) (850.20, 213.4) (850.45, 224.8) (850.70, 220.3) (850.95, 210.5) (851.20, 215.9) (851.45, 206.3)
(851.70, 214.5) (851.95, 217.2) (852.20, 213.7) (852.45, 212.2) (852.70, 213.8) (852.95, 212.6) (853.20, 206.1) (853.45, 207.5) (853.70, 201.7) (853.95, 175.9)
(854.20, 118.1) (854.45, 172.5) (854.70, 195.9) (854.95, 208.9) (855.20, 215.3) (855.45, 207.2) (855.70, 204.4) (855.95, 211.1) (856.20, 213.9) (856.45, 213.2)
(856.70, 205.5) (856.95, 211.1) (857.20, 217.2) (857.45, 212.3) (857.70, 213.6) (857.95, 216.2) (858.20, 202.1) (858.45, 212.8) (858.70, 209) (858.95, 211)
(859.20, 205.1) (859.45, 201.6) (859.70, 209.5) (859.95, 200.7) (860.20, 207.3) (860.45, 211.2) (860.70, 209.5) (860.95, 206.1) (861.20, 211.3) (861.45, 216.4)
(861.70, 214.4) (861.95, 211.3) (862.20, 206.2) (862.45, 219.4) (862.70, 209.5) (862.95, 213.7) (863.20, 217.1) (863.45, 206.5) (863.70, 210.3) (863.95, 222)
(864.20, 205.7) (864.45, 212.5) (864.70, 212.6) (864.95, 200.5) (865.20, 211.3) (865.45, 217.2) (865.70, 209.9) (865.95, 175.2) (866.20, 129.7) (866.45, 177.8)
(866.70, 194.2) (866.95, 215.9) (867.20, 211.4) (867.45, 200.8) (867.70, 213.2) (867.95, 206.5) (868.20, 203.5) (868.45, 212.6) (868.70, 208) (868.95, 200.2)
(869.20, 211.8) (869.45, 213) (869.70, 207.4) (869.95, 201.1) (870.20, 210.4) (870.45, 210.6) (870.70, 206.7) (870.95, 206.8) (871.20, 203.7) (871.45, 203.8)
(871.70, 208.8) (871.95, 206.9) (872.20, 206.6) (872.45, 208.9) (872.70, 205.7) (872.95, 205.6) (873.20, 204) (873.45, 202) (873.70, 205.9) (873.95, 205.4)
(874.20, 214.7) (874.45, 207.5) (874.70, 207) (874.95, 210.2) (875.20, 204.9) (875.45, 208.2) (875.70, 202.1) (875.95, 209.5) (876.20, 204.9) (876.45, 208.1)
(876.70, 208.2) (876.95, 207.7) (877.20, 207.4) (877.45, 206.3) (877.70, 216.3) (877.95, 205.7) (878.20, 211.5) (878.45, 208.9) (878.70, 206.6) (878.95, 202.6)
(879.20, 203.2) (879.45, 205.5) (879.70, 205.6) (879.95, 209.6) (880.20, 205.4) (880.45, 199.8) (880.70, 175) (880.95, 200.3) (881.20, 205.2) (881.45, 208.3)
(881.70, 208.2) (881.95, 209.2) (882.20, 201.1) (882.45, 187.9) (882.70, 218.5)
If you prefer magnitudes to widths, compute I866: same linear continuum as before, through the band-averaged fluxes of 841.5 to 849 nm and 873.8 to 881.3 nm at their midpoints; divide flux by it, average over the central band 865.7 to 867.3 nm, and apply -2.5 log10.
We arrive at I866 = 0.13 mag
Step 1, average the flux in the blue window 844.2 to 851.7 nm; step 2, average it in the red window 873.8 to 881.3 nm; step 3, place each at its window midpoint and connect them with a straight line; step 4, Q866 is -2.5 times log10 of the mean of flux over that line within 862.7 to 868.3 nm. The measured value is 0.03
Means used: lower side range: 213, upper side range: 206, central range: 203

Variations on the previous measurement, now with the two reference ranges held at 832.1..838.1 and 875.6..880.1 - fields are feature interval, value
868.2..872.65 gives 0.01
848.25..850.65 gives 0.04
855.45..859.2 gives 0.01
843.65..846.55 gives -0.01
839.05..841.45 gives 0.01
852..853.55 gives 0.01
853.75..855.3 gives 0.17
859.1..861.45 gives 0.02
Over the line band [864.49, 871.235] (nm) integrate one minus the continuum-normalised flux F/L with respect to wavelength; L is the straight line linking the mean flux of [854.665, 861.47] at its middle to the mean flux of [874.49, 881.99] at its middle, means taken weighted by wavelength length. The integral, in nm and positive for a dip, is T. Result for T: 0.16 nm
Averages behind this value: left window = 209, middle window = 203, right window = 206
